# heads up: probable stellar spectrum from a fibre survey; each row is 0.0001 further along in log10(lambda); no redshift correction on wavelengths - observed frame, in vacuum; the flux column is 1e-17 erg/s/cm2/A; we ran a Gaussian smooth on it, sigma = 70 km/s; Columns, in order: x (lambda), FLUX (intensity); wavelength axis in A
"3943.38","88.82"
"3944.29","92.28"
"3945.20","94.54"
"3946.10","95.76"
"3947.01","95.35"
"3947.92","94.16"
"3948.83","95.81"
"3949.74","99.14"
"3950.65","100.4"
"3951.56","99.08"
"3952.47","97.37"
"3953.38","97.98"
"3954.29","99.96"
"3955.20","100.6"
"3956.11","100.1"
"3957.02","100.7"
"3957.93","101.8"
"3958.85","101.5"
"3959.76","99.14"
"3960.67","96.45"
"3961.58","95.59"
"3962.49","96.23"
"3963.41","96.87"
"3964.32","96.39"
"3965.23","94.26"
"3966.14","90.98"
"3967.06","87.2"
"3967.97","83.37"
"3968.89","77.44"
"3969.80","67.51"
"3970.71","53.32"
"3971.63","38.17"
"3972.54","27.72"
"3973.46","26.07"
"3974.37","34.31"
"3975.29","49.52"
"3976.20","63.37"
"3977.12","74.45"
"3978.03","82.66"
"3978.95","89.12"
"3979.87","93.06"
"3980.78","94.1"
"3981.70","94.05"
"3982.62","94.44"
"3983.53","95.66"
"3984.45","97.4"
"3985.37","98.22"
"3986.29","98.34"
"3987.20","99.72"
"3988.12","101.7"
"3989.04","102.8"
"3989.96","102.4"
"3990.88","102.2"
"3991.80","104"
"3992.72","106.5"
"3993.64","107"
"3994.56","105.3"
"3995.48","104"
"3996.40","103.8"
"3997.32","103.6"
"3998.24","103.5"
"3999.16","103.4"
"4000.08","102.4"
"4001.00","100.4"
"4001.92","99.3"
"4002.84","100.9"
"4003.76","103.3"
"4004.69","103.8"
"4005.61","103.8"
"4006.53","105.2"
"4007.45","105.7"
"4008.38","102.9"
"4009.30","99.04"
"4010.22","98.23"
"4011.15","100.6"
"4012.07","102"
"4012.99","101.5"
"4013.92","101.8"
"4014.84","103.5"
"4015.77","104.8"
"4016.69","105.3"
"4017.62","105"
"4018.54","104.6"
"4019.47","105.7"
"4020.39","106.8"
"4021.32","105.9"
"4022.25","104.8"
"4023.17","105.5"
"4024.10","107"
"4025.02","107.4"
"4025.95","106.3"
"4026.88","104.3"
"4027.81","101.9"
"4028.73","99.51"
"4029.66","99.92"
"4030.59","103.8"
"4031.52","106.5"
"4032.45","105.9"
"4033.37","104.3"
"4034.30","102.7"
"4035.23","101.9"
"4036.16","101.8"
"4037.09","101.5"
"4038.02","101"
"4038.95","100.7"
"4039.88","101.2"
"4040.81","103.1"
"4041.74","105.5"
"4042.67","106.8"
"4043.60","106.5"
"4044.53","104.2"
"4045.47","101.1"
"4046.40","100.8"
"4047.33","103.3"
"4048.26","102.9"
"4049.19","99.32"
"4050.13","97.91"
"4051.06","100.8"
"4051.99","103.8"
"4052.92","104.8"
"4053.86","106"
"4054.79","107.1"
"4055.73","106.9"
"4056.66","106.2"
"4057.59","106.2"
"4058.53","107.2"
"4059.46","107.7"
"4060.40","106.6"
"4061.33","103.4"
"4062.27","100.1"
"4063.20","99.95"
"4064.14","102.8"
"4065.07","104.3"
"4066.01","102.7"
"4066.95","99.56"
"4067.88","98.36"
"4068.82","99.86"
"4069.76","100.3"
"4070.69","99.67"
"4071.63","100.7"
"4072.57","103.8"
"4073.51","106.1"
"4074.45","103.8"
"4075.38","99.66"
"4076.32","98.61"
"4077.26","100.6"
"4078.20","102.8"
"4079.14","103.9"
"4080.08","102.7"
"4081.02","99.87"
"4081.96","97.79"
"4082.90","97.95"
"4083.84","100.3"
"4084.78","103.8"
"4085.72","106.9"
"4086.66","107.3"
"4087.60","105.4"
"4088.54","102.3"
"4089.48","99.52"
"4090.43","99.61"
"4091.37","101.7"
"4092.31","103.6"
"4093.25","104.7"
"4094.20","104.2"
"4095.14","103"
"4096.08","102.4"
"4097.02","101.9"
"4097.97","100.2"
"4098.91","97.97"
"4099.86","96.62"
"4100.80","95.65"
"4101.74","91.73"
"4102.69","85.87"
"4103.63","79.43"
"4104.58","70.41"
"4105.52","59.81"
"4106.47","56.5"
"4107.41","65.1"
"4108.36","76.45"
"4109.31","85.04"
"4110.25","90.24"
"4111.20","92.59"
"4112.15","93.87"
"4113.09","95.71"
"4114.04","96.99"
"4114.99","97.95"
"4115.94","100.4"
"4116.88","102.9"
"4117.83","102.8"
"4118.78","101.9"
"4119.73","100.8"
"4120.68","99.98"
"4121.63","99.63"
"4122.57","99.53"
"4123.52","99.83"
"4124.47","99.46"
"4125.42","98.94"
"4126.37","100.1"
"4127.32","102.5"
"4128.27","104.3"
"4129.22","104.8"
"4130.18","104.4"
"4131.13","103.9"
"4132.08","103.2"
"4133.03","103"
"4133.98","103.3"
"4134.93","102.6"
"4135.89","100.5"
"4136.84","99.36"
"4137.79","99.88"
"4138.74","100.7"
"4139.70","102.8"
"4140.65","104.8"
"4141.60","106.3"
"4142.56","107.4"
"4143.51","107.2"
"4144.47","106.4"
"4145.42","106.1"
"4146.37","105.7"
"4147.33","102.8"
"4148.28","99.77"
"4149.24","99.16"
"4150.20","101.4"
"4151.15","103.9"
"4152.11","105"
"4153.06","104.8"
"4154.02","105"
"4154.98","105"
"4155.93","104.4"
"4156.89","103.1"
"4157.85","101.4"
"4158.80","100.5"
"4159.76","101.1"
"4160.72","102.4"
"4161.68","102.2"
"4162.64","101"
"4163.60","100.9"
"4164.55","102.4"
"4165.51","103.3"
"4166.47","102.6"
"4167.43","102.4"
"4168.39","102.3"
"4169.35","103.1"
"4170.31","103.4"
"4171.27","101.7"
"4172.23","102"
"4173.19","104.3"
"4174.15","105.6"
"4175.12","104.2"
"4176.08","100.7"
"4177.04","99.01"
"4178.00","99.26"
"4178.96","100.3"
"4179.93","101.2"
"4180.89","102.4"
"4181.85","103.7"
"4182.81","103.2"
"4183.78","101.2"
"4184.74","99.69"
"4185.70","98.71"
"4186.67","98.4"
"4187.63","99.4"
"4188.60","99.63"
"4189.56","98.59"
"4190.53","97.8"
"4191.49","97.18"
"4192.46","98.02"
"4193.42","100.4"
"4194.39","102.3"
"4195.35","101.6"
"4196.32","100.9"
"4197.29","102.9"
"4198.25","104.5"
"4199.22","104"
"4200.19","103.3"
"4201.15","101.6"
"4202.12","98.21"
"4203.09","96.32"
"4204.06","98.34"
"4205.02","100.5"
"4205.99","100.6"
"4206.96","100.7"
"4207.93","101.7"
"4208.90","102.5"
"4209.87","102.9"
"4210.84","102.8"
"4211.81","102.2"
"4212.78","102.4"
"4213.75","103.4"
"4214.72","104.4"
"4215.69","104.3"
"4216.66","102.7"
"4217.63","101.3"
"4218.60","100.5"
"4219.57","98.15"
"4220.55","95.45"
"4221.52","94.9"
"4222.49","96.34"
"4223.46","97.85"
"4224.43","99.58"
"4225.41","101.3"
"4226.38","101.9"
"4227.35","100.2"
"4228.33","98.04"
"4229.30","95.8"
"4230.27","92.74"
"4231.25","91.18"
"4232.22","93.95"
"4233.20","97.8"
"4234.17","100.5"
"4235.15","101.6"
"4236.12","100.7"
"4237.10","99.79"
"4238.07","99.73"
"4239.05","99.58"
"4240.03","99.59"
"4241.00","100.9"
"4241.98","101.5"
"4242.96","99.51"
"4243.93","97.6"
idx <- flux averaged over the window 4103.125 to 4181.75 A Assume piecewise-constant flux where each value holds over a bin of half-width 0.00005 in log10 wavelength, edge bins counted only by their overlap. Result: 99.2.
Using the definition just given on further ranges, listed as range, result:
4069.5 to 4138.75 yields 97.7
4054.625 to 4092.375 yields 103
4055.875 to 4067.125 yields 104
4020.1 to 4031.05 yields 104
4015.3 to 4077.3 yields 103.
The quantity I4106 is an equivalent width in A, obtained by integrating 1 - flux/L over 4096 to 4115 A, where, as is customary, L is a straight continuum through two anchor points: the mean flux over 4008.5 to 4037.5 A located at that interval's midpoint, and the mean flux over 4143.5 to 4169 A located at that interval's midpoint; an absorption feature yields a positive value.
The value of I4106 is 3.0 A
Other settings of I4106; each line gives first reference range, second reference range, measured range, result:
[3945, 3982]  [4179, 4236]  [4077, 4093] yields -1.71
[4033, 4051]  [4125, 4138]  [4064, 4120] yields 3.03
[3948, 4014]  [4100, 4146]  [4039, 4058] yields -1.90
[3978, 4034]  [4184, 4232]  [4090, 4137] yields 2.42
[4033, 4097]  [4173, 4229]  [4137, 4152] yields -0.30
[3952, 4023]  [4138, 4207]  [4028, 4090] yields -3.71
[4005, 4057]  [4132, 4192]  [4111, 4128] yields 0.54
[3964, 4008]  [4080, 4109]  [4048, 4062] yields -1.85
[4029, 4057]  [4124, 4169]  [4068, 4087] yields 0.25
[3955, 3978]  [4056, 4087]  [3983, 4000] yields -3.73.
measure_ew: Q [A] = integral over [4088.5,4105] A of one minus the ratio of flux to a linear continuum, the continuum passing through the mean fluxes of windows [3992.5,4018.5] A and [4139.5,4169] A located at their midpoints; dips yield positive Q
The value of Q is 1.1 A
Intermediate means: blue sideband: 103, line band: 96.6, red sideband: 103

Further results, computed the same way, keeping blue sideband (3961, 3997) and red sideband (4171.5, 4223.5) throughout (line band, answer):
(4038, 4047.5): -1.40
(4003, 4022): -3.37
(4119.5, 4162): -2.55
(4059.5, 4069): -1.10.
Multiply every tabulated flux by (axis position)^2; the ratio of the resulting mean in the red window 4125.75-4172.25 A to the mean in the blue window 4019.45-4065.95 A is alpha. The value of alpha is 1.04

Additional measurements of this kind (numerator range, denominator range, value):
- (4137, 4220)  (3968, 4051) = 1.15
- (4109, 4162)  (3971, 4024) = 1.15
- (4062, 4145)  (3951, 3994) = 1.20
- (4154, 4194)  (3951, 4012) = 1.21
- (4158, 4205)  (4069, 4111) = 1.10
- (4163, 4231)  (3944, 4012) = 1.21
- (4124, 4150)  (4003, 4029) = 1.05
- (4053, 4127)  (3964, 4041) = 1.08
